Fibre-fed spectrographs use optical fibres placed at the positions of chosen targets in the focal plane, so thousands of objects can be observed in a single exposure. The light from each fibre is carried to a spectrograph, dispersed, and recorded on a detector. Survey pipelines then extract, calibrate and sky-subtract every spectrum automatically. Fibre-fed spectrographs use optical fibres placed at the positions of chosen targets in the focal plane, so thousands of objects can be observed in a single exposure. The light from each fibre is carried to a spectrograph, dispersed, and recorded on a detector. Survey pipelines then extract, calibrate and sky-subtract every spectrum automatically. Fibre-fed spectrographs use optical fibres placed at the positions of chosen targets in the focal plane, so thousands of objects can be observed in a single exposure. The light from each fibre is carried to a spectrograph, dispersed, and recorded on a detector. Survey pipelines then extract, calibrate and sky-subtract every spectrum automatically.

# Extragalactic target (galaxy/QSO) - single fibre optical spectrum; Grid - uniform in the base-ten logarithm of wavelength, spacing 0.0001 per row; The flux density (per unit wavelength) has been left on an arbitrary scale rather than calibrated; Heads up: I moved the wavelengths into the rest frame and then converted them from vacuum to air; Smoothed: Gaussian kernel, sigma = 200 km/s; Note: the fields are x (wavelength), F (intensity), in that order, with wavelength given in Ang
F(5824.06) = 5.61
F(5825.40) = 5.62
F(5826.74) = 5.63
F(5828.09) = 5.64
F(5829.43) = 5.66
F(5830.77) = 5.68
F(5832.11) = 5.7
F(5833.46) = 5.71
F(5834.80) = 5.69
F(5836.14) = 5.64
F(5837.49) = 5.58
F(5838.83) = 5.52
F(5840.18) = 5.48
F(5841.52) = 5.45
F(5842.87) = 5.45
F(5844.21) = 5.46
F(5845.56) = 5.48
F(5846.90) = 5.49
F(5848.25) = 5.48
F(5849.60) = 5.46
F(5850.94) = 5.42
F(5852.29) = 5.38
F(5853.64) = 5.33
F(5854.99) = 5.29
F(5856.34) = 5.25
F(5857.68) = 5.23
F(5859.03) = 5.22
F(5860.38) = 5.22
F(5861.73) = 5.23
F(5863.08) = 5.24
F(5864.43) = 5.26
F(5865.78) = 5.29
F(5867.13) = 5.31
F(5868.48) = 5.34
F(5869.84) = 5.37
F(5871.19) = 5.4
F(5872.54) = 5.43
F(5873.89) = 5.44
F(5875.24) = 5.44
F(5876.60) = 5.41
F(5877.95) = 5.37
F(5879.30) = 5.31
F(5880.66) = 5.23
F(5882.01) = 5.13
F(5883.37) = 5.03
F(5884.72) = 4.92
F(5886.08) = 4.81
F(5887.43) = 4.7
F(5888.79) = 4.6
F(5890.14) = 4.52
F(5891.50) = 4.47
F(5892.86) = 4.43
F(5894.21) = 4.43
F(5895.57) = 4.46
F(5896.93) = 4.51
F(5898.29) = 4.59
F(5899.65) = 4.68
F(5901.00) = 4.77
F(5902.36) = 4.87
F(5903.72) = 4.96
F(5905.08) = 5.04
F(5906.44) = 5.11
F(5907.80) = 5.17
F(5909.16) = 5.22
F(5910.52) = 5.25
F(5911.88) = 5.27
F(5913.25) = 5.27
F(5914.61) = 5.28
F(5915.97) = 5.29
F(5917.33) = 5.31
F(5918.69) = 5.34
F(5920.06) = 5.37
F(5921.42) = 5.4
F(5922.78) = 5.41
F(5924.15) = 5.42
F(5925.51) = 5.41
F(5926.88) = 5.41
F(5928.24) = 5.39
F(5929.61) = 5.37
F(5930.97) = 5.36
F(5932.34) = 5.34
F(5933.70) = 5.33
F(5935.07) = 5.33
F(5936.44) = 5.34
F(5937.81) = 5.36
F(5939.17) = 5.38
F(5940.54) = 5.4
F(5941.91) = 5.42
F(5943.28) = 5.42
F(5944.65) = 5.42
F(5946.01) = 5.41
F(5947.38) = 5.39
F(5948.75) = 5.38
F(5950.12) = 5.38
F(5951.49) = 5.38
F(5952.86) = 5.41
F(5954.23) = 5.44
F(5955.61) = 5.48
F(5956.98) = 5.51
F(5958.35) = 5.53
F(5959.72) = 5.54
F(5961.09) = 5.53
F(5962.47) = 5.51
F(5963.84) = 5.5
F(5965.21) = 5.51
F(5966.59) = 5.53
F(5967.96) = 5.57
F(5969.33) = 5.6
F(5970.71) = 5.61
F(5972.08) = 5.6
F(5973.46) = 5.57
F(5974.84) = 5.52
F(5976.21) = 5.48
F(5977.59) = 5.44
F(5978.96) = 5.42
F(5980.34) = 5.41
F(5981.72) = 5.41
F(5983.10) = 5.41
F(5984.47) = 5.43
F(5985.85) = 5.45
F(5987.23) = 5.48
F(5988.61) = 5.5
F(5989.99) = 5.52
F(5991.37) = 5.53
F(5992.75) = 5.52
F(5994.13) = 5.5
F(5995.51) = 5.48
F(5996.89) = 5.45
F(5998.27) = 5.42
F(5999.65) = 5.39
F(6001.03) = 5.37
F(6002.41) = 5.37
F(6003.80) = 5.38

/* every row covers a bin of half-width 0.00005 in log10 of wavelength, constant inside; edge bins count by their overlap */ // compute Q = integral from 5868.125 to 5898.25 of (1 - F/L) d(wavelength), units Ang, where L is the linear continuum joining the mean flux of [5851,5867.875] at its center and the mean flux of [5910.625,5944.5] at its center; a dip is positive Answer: 1.9 Ang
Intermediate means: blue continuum 5.28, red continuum 5.36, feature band 4.97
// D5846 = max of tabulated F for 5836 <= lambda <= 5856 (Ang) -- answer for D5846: 5.64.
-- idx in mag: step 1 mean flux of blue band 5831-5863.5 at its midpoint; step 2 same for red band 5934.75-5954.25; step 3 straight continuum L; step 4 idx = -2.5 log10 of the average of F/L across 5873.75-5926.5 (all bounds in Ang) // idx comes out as 0.08 mag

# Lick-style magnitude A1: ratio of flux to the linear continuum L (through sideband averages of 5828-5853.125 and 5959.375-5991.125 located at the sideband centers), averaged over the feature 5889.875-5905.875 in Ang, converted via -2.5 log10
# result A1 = 0.187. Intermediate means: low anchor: 5.54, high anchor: 5.5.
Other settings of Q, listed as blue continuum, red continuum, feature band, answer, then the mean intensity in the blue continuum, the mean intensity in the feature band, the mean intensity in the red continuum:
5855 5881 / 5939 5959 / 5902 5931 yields 0.6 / 5.32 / 5.27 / 5.42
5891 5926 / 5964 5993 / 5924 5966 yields -1.2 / 5.03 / 5.42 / 5.5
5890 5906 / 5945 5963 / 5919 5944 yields -1.2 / 4.65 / 5.38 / 5.45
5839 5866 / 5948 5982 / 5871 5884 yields 0.2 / 5.36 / 5.32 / 5.49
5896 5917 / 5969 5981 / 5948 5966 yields -0.3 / 5.02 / 5.47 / 5.51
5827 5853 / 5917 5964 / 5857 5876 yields 0.7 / 5.55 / 5.32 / 5.41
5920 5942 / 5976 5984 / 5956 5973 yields -0.4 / 5.38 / 5.55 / 5.43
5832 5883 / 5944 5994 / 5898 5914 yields 1.2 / 5.39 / 5.03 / 5.48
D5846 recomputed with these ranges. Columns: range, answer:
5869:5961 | 5.54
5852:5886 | 5.44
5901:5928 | 5.42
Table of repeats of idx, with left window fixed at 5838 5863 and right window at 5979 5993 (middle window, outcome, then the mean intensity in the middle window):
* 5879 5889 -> 0.09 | 4.97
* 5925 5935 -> 0.01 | 5.37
